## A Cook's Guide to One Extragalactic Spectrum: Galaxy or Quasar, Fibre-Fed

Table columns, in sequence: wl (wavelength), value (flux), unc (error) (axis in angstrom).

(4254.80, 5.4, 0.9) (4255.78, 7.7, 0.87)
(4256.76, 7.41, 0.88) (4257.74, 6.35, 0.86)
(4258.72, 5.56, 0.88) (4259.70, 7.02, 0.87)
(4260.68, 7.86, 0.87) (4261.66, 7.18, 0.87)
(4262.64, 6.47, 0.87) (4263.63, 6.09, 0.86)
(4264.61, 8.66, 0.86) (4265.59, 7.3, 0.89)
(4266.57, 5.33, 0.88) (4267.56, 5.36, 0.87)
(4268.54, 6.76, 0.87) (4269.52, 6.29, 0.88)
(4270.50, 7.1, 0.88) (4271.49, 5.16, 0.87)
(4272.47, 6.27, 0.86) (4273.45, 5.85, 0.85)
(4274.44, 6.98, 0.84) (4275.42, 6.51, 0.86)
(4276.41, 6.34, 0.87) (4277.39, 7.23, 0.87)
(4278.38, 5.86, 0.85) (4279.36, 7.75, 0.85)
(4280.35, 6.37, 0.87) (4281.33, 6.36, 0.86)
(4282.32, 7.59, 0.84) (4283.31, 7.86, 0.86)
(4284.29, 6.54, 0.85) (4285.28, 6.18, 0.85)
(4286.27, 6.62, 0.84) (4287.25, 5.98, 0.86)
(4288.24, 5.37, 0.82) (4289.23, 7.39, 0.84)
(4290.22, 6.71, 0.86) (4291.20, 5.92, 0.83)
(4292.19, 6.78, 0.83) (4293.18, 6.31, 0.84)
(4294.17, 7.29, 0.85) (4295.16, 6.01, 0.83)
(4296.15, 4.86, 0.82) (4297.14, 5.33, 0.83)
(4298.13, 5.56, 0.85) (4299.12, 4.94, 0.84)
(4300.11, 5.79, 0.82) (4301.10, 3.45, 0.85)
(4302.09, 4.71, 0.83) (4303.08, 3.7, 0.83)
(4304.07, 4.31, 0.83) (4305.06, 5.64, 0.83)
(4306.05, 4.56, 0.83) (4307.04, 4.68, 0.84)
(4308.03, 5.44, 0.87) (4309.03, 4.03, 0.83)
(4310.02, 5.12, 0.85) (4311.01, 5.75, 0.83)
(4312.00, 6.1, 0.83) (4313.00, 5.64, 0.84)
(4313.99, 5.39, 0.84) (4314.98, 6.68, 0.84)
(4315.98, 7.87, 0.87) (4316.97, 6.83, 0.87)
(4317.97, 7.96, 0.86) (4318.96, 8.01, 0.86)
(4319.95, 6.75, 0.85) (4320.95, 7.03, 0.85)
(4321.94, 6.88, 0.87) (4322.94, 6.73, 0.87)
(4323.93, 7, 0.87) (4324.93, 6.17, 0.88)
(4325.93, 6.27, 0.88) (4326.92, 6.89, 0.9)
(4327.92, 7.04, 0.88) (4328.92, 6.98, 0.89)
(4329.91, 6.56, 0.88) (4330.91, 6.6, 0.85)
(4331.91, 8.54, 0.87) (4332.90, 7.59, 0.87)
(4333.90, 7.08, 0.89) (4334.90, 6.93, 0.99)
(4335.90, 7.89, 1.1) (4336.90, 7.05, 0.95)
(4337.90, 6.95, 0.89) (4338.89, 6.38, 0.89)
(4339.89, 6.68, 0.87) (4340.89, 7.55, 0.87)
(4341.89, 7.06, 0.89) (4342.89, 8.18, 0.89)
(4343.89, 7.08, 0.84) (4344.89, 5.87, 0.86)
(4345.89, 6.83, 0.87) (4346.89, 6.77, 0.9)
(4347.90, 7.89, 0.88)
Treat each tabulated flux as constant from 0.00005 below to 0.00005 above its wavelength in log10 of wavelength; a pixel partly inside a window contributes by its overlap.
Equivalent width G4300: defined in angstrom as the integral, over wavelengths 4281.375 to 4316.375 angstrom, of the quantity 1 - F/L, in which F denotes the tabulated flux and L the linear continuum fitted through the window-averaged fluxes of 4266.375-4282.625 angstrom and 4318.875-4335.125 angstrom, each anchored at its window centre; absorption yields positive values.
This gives 4.70 angstrom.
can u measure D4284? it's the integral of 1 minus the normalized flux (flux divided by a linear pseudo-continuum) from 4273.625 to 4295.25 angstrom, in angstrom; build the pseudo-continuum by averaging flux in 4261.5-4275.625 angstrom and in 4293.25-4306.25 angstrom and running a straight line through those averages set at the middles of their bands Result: -3.2 angstrom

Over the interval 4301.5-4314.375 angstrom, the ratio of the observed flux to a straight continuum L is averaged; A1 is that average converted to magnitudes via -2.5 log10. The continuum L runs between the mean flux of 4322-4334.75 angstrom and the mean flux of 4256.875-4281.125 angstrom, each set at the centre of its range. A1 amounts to 0.34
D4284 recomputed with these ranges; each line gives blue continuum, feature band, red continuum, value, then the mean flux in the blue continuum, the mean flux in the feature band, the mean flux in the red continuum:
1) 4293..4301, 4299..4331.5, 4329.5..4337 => 2.48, 5.62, 6.01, 7.3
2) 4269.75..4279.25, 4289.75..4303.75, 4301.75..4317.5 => 0.71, 6.42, 5.51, 5.41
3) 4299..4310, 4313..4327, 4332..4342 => -2.38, 4.67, 6.85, 7.18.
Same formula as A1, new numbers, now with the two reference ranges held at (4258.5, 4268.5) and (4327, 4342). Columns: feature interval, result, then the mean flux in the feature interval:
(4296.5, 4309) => 0.40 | 4.81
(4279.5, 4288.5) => 0.03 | 6.62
